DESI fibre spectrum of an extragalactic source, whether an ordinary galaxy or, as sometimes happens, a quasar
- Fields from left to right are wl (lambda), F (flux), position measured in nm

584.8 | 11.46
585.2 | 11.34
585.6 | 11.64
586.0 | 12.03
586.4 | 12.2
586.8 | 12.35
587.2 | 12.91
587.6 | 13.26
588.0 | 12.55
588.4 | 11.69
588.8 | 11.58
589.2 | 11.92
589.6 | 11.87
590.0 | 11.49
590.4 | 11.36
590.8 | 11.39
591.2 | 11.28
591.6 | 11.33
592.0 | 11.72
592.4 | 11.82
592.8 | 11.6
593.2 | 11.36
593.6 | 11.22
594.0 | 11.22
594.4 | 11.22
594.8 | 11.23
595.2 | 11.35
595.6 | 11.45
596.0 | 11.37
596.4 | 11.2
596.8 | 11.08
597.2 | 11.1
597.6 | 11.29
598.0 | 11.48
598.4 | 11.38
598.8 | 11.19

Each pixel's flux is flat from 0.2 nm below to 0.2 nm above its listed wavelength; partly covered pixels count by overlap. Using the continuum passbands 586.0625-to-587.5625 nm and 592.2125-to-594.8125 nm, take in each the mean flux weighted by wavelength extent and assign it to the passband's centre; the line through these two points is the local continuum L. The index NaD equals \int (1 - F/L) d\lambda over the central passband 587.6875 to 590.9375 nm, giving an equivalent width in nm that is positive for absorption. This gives 0.08 nm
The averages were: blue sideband 12.5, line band 11.8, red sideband 11.4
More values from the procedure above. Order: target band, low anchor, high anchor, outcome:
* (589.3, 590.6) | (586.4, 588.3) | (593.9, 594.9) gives 0.06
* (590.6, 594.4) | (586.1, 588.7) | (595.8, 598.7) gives 0.13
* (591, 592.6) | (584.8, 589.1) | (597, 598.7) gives 0.03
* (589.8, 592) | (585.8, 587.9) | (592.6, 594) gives 0.08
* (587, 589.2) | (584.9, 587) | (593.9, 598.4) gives -0.11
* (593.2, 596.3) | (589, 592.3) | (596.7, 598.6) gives 0.03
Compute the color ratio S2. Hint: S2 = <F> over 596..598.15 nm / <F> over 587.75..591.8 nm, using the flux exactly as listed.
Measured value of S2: 0.96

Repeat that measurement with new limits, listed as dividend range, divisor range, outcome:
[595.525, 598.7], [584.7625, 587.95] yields 0.92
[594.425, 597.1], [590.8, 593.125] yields 0.98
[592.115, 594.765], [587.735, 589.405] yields 0.95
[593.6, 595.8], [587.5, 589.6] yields 0.93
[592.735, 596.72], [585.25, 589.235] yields 0.93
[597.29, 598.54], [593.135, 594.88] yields 1.01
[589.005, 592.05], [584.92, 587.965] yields 0.94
